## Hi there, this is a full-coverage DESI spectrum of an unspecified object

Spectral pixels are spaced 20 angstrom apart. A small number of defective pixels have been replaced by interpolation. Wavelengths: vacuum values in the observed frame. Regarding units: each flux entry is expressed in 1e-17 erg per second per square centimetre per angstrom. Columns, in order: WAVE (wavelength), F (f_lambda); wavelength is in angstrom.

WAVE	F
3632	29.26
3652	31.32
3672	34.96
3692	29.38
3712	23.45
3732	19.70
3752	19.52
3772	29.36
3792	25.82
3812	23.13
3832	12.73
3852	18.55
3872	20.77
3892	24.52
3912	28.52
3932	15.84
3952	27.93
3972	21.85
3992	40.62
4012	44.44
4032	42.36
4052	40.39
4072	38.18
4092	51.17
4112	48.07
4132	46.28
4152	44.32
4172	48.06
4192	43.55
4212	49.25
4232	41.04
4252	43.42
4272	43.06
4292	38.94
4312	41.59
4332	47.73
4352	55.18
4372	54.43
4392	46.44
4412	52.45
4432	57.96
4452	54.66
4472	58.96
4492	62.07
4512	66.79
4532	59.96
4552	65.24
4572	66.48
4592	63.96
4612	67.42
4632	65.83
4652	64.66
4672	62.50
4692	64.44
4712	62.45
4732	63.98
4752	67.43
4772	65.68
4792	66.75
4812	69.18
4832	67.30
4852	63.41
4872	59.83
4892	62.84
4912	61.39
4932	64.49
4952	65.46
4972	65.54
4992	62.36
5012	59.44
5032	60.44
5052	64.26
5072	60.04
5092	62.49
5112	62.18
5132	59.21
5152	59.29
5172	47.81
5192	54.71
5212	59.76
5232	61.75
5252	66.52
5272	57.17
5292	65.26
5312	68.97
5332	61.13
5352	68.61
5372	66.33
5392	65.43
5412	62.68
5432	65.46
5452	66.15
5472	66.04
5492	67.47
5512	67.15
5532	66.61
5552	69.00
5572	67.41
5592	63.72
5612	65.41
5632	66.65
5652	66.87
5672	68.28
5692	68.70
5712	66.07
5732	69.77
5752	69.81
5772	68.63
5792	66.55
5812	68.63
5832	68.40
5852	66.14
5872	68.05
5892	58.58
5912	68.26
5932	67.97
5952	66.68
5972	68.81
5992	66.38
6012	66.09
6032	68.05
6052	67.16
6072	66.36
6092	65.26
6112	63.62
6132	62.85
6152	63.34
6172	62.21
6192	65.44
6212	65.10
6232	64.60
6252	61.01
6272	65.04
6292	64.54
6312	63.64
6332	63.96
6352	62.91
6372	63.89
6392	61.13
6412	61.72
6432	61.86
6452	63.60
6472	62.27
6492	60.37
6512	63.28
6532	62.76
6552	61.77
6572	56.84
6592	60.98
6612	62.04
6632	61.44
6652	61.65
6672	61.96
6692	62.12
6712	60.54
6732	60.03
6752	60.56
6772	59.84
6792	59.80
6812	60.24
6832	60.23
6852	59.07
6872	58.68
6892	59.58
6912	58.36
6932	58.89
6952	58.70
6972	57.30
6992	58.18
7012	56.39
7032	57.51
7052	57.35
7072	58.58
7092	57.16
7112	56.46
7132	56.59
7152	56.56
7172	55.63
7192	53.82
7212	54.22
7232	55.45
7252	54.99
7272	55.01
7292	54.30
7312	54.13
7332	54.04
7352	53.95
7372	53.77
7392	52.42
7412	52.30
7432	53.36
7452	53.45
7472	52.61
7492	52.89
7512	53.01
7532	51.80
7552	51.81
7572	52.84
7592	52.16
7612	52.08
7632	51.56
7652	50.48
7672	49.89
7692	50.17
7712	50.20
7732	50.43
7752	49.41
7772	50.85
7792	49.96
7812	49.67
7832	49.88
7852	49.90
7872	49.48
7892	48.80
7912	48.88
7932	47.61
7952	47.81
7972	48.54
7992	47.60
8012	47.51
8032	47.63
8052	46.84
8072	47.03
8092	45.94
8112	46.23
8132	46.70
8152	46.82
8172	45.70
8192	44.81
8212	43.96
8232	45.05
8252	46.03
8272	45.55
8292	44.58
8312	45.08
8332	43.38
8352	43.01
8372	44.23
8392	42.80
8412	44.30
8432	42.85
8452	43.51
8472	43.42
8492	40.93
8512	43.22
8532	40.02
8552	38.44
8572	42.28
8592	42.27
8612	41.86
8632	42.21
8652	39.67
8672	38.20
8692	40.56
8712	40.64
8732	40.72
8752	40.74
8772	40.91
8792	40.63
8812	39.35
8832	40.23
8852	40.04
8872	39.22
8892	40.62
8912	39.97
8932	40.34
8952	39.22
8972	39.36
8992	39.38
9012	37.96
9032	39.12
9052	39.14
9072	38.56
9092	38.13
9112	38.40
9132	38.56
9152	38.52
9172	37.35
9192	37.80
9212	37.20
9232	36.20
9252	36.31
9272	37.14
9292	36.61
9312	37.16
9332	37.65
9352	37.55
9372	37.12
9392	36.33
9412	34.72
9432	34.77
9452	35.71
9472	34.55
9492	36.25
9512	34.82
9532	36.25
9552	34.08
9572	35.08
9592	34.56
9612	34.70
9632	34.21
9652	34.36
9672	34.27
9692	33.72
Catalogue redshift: 0.00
